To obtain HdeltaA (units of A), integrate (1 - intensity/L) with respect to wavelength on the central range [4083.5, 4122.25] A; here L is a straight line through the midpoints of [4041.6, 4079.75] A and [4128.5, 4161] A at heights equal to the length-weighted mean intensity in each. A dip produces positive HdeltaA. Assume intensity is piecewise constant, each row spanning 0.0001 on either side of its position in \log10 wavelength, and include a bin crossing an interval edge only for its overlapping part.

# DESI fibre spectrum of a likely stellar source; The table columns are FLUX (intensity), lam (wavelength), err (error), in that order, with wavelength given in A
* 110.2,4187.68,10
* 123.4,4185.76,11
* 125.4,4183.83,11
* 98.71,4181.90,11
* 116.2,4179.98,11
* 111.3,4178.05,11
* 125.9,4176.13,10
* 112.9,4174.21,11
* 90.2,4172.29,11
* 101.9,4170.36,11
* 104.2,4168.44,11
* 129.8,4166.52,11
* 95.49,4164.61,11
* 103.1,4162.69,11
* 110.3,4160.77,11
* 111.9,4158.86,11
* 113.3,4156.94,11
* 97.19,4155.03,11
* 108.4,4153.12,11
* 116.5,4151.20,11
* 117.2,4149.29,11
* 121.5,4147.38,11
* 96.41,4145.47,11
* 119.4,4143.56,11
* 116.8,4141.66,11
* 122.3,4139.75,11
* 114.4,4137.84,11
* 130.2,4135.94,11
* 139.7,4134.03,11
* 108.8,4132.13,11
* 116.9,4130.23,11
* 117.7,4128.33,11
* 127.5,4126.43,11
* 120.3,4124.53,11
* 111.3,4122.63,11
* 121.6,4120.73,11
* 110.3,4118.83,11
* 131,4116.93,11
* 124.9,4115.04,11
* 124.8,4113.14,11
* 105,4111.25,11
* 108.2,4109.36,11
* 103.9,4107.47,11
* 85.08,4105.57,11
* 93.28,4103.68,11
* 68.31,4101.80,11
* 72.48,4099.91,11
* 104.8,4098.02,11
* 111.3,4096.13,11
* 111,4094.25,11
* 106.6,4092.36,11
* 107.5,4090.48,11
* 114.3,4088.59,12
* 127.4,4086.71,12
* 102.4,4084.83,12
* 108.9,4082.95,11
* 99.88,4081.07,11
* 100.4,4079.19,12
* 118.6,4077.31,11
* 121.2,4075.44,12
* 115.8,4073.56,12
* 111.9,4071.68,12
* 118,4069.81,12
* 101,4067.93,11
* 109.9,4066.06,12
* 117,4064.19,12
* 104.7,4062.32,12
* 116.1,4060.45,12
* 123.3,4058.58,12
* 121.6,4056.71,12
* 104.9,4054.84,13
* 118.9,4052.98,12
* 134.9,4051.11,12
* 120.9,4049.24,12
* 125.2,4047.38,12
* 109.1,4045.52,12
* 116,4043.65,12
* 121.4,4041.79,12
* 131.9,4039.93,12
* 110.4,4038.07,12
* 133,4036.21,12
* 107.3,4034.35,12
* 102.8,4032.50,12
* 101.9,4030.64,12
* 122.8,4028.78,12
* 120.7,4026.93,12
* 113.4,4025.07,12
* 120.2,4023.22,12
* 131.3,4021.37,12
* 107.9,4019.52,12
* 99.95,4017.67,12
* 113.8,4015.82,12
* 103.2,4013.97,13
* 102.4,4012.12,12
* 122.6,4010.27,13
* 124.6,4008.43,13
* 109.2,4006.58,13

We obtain 3.0 A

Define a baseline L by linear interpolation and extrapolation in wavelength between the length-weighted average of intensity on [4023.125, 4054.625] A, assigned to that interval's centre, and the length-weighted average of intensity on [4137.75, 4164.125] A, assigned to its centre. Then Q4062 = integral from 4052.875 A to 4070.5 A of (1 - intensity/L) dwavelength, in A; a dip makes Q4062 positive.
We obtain 0.5 A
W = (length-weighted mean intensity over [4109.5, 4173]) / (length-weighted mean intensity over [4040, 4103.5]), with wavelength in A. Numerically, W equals 1.03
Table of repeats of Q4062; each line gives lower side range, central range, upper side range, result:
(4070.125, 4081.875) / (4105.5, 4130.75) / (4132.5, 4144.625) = 0.7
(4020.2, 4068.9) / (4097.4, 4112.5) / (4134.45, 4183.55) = 2.8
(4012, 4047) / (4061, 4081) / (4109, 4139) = 0.9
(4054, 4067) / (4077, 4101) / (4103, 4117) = 1.0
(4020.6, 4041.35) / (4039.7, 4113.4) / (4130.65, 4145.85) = 5.2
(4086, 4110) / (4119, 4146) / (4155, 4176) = -3.8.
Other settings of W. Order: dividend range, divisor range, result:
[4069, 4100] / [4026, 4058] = 0.93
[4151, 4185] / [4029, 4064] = 0.94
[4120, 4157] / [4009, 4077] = 1.01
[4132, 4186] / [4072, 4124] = 1.05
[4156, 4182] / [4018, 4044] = 0.94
